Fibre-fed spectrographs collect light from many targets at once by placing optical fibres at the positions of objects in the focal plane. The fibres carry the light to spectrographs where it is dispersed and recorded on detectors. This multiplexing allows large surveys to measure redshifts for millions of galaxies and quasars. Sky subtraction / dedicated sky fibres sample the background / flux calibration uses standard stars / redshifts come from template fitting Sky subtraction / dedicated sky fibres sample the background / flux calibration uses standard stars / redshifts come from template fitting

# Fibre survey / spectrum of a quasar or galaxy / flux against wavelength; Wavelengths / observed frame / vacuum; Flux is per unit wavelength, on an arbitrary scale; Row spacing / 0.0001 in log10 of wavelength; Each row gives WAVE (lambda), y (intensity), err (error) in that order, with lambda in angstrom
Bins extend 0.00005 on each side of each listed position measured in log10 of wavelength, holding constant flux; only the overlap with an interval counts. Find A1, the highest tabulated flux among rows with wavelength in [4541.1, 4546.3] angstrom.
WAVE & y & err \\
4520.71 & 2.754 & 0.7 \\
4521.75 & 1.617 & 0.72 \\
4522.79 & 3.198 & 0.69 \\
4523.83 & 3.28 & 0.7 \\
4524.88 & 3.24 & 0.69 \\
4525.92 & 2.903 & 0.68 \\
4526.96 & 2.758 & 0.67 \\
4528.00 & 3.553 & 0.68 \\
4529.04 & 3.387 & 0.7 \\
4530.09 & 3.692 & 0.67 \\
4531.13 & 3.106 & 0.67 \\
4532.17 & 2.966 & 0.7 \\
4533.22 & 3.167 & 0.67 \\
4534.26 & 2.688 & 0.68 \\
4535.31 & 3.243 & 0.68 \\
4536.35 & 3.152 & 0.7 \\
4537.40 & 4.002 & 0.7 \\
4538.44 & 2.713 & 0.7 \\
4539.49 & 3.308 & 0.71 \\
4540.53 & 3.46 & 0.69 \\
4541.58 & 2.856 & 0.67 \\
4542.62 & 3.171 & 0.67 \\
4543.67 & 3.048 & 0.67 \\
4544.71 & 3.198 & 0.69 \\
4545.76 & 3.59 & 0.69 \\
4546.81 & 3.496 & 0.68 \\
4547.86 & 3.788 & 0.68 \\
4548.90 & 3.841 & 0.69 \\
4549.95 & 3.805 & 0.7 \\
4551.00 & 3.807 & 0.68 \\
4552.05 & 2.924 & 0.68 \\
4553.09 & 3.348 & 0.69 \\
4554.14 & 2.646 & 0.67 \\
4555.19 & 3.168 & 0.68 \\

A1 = 3.59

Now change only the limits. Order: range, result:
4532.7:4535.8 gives 3.243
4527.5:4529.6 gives 3.553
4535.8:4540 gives 4.002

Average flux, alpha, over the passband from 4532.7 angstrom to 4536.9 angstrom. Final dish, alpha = 3.07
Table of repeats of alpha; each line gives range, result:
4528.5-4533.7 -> 3.26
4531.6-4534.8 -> 2.94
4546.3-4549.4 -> 3.71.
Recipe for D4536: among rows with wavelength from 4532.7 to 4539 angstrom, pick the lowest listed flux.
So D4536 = 2.688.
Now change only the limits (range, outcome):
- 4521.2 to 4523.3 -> 1.617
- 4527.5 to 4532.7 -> 2.966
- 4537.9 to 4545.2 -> 2.713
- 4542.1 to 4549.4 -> 3.048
